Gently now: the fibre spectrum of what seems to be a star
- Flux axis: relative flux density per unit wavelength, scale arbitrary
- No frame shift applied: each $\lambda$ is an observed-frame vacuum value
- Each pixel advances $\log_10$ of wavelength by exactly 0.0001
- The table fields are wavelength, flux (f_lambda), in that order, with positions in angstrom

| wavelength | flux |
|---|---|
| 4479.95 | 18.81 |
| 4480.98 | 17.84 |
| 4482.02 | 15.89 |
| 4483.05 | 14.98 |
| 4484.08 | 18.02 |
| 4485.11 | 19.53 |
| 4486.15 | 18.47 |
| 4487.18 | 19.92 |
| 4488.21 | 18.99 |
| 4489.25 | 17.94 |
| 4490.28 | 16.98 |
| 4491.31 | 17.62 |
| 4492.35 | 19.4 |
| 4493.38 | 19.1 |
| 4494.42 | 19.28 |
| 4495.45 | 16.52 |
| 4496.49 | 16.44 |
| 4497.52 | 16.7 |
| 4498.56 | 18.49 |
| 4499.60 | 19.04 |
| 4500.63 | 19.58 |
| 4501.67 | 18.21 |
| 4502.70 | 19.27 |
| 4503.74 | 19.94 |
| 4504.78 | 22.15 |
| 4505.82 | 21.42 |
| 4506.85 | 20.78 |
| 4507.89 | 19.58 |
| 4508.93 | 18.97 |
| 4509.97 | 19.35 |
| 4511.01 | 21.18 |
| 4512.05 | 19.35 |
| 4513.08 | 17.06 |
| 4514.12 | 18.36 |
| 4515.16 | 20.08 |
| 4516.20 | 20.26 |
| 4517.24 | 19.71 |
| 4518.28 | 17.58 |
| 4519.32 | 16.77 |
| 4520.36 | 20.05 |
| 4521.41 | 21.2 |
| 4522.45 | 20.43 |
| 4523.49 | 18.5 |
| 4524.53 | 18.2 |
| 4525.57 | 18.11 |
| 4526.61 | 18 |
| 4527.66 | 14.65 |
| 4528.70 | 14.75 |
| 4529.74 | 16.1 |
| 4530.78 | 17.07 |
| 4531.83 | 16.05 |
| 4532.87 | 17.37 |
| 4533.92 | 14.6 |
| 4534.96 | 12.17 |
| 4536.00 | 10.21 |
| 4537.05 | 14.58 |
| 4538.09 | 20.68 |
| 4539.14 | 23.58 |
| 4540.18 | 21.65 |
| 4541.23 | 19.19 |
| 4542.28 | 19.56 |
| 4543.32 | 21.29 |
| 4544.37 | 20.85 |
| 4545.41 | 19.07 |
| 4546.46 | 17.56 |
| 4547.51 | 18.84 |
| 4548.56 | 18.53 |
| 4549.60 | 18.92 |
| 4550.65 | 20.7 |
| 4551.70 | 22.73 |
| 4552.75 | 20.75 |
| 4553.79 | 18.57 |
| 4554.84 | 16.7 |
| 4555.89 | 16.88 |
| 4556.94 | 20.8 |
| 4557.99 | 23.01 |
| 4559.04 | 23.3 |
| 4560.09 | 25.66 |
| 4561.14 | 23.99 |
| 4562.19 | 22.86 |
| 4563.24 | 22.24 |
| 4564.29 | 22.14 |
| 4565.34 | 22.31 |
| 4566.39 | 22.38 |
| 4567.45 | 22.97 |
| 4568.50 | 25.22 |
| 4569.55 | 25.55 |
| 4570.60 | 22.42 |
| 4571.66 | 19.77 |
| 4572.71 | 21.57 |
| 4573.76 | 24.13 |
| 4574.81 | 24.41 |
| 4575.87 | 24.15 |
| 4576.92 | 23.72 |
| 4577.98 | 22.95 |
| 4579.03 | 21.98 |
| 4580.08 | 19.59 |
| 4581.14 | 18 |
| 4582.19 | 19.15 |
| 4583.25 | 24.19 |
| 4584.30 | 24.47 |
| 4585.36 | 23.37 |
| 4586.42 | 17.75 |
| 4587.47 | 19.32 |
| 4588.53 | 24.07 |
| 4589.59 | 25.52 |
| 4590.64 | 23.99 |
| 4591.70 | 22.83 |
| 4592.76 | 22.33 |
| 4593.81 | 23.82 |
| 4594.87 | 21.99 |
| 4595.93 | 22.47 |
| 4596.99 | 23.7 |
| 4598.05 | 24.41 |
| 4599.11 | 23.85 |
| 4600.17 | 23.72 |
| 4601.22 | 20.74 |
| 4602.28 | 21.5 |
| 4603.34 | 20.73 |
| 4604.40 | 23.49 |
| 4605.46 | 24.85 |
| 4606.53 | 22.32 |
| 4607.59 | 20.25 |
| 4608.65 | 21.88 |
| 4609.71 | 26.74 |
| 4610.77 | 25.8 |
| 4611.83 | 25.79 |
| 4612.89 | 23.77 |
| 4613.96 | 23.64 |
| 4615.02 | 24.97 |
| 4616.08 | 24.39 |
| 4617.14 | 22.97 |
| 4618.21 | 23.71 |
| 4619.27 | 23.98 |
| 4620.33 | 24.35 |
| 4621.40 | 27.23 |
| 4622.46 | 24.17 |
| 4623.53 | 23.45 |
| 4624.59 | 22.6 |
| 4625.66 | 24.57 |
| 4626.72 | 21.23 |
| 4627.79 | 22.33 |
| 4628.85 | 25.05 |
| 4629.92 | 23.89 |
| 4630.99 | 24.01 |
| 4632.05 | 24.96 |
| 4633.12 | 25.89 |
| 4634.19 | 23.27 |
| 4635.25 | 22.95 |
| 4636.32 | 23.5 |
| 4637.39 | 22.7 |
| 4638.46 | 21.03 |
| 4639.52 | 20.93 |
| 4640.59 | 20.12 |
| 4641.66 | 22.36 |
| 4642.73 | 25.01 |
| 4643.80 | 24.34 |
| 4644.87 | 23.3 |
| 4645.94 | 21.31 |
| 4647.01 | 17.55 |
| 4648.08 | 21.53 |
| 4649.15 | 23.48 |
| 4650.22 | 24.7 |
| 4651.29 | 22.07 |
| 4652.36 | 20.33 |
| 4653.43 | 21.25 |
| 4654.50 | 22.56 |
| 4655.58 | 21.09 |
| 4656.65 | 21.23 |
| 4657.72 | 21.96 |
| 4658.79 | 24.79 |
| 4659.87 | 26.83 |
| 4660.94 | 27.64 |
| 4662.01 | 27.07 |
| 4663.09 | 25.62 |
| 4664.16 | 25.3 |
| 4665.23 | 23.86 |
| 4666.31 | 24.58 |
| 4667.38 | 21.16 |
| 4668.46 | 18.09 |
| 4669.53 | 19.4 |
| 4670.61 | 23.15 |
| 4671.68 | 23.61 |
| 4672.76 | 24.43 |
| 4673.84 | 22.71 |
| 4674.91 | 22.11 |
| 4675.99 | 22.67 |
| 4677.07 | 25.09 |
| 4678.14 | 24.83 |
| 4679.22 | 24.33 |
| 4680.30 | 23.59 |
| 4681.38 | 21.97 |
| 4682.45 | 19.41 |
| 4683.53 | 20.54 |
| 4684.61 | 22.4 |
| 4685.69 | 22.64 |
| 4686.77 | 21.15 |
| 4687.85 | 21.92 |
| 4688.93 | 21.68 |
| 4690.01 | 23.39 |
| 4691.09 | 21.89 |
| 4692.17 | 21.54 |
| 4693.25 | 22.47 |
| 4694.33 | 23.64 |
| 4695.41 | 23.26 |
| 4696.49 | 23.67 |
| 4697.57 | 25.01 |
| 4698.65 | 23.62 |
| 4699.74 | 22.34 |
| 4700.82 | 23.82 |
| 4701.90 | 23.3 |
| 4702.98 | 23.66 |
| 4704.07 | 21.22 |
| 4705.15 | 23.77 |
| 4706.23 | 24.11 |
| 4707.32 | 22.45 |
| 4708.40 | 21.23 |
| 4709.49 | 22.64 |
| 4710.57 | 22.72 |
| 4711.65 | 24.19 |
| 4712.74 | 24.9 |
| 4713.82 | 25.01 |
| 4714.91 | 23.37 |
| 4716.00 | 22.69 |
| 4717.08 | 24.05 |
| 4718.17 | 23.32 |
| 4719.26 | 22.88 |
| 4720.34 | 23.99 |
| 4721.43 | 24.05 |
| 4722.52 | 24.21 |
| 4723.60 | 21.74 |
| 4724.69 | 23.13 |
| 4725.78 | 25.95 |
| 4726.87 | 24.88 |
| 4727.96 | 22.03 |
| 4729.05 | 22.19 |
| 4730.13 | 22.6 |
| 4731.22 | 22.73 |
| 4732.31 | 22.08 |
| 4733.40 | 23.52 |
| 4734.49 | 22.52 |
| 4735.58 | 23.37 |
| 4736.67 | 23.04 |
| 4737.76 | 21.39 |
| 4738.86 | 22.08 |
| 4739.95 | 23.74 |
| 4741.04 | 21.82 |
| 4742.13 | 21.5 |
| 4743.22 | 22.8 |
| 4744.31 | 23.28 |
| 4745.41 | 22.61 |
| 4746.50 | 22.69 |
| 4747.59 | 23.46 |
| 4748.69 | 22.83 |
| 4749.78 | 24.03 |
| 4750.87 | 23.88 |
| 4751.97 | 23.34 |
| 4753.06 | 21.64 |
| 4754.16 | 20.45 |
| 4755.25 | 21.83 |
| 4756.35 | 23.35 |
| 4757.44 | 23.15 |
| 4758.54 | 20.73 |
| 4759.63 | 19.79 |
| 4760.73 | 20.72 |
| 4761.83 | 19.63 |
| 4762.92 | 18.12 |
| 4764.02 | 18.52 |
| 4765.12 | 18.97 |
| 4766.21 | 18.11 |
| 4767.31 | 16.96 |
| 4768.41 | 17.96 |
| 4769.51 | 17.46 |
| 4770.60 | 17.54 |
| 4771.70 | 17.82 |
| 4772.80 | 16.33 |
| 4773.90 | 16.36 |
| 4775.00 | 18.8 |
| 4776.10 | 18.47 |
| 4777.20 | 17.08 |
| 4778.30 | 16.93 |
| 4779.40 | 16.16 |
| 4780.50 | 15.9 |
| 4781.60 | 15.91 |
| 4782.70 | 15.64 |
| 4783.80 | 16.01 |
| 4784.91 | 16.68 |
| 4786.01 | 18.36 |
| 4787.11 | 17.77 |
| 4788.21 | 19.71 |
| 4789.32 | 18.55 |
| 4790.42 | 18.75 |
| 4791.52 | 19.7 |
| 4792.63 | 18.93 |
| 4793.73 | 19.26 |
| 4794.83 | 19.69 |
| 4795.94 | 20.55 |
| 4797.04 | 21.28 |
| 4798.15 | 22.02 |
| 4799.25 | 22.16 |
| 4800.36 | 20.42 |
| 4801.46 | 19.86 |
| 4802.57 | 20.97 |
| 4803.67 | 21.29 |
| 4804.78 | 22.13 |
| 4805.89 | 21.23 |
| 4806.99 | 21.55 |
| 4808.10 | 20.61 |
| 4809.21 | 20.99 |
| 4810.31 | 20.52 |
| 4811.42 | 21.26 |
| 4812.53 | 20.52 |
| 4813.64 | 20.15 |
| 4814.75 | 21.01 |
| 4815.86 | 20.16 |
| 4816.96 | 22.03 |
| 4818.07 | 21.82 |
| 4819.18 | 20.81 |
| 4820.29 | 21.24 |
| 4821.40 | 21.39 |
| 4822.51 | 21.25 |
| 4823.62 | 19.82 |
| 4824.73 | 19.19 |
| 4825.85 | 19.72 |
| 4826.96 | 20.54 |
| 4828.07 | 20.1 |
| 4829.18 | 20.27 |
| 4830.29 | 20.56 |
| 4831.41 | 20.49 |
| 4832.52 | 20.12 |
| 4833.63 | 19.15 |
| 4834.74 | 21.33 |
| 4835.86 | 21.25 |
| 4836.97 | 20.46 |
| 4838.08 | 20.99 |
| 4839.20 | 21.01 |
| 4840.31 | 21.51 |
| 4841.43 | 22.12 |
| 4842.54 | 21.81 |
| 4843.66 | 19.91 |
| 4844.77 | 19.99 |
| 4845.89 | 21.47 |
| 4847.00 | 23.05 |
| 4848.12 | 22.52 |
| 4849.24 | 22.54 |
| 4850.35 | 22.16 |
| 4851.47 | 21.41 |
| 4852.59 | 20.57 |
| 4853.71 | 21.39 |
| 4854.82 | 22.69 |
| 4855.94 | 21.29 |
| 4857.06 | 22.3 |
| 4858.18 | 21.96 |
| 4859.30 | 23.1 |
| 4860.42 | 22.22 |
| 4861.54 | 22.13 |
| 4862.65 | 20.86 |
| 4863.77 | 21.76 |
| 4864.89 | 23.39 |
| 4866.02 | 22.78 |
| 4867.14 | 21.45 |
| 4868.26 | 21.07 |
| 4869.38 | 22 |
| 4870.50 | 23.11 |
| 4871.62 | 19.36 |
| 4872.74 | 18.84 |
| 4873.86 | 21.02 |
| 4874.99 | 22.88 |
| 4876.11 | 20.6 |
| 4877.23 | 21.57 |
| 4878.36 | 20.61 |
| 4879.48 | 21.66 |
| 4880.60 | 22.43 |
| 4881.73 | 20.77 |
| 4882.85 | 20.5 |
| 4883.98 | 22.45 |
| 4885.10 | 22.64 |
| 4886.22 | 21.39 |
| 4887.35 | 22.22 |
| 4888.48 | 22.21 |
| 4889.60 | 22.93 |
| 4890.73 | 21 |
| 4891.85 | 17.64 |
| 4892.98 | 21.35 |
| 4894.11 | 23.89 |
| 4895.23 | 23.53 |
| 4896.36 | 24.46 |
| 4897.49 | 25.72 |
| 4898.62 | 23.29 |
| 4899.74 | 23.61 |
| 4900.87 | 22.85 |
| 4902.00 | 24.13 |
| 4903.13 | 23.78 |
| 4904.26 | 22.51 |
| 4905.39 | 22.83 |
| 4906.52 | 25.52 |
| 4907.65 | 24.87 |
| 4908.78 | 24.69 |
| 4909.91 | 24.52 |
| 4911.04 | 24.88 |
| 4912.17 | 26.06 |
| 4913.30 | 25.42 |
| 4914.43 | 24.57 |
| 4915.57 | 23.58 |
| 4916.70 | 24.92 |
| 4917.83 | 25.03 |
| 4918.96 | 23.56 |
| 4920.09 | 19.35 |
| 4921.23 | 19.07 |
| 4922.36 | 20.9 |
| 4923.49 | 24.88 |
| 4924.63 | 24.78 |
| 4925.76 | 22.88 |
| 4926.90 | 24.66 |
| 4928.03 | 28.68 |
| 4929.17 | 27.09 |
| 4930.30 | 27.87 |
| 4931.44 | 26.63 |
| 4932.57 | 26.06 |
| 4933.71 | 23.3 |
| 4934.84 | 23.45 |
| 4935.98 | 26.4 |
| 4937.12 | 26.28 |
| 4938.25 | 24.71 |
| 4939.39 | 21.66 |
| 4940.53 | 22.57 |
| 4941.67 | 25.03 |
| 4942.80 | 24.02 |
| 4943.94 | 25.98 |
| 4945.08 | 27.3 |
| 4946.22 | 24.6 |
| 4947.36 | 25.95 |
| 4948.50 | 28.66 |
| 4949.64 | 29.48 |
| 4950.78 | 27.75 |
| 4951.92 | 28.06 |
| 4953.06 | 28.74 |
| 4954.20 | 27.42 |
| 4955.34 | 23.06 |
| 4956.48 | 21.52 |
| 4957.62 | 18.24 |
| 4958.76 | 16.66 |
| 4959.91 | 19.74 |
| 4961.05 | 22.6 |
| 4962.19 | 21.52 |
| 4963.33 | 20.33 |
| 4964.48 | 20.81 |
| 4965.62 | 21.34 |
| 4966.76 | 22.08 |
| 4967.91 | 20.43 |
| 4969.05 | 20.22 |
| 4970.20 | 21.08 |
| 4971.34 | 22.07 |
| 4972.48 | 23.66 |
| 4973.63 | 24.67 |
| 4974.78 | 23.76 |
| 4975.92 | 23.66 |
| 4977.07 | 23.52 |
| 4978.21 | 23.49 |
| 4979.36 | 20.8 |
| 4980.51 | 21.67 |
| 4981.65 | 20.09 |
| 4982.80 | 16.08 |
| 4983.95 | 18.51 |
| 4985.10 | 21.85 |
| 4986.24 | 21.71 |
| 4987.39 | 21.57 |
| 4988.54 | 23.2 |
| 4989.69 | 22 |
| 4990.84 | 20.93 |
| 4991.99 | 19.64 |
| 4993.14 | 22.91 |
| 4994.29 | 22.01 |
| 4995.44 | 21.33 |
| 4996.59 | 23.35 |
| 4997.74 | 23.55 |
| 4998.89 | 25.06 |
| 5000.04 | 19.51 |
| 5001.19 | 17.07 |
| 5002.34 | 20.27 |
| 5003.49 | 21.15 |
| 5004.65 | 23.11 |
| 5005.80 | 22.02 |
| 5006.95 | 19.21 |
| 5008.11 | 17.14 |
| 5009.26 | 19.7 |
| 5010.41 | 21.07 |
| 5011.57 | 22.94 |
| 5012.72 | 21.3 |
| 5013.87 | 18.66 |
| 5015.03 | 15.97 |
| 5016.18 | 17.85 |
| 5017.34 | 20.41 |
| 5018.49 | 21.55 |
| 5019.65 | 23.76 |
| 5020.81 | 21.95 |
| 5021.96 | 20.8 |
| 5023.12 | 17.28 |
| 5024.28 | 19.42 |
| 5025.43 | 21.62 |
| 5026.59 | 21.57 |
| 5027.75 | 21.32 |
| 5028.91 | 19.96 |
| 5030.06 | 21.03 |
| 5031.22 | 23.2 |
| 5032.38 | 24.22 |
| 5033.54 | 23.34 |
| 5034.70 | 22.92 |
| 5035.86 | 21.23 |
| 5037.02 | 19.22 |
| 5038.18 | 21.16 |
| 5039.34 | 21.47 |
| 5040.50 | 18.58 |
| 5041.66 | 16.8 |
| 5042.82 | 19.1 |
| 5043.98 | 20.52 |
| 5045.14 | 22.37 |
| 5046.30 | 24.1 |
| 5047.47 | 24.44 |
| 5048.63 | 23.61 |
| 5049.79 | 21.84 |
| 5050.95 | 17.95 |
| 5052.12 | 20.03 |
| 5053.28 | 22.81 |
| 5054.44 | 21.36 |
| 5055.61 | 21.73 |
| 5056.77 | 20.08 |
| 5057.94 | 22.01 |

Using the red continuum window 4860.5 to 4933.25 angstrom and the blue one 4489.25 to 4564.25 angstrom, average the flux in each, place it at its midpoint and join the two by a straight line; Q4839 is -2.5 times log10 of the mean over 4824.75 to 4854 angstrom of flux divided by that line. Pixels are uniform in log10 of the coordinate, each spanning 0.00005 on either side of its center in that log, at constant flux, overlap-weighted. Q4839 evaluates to 0.072 mag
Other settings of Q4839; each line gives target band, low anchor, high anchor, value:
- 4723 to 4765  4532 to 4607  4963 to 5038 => -0.049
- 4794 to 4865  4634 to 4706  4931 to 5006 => 0.083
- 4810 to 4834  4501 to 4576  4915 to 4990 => 0.086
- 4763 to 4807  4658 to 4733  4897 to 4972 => 0.251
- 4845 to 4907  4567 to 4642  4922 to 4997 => 0.054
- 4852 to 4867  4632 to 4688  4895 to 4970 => 0.081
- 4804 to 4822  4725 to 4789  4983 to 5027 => -0.031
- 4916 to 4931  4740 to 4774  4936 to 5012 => -0.098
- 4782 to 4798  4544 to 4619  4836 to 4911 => 0.186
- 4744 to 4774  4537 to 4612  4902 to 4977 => 0.127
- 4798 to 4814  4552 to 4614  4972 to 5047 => 0.040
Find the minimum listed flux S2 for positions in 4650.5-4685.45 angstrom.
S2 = 18.09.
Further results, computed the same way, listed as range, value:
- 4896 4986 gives 16.08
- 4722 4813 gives 15.64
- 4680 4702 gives 19.41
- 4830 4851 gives 19.15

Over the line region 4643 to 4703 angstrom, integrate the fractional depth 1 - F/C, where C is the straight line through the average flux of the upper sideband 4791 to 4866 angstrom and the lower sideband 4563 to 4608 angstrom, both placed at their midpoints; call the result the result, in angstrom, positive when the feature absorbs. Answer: -2.3 angstrom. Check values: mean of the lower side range 22.6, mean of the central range 22.9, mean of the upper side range 21.1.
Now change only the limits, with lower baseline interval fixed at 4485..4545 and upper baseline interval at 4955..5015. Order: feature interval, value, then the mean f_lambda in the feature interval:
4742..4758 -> -2.36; 22.7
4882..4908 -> -2.69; 22.8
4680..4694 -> -1.74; 21.9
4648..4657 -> -1.30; 22.1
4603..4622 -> -4.91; 24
